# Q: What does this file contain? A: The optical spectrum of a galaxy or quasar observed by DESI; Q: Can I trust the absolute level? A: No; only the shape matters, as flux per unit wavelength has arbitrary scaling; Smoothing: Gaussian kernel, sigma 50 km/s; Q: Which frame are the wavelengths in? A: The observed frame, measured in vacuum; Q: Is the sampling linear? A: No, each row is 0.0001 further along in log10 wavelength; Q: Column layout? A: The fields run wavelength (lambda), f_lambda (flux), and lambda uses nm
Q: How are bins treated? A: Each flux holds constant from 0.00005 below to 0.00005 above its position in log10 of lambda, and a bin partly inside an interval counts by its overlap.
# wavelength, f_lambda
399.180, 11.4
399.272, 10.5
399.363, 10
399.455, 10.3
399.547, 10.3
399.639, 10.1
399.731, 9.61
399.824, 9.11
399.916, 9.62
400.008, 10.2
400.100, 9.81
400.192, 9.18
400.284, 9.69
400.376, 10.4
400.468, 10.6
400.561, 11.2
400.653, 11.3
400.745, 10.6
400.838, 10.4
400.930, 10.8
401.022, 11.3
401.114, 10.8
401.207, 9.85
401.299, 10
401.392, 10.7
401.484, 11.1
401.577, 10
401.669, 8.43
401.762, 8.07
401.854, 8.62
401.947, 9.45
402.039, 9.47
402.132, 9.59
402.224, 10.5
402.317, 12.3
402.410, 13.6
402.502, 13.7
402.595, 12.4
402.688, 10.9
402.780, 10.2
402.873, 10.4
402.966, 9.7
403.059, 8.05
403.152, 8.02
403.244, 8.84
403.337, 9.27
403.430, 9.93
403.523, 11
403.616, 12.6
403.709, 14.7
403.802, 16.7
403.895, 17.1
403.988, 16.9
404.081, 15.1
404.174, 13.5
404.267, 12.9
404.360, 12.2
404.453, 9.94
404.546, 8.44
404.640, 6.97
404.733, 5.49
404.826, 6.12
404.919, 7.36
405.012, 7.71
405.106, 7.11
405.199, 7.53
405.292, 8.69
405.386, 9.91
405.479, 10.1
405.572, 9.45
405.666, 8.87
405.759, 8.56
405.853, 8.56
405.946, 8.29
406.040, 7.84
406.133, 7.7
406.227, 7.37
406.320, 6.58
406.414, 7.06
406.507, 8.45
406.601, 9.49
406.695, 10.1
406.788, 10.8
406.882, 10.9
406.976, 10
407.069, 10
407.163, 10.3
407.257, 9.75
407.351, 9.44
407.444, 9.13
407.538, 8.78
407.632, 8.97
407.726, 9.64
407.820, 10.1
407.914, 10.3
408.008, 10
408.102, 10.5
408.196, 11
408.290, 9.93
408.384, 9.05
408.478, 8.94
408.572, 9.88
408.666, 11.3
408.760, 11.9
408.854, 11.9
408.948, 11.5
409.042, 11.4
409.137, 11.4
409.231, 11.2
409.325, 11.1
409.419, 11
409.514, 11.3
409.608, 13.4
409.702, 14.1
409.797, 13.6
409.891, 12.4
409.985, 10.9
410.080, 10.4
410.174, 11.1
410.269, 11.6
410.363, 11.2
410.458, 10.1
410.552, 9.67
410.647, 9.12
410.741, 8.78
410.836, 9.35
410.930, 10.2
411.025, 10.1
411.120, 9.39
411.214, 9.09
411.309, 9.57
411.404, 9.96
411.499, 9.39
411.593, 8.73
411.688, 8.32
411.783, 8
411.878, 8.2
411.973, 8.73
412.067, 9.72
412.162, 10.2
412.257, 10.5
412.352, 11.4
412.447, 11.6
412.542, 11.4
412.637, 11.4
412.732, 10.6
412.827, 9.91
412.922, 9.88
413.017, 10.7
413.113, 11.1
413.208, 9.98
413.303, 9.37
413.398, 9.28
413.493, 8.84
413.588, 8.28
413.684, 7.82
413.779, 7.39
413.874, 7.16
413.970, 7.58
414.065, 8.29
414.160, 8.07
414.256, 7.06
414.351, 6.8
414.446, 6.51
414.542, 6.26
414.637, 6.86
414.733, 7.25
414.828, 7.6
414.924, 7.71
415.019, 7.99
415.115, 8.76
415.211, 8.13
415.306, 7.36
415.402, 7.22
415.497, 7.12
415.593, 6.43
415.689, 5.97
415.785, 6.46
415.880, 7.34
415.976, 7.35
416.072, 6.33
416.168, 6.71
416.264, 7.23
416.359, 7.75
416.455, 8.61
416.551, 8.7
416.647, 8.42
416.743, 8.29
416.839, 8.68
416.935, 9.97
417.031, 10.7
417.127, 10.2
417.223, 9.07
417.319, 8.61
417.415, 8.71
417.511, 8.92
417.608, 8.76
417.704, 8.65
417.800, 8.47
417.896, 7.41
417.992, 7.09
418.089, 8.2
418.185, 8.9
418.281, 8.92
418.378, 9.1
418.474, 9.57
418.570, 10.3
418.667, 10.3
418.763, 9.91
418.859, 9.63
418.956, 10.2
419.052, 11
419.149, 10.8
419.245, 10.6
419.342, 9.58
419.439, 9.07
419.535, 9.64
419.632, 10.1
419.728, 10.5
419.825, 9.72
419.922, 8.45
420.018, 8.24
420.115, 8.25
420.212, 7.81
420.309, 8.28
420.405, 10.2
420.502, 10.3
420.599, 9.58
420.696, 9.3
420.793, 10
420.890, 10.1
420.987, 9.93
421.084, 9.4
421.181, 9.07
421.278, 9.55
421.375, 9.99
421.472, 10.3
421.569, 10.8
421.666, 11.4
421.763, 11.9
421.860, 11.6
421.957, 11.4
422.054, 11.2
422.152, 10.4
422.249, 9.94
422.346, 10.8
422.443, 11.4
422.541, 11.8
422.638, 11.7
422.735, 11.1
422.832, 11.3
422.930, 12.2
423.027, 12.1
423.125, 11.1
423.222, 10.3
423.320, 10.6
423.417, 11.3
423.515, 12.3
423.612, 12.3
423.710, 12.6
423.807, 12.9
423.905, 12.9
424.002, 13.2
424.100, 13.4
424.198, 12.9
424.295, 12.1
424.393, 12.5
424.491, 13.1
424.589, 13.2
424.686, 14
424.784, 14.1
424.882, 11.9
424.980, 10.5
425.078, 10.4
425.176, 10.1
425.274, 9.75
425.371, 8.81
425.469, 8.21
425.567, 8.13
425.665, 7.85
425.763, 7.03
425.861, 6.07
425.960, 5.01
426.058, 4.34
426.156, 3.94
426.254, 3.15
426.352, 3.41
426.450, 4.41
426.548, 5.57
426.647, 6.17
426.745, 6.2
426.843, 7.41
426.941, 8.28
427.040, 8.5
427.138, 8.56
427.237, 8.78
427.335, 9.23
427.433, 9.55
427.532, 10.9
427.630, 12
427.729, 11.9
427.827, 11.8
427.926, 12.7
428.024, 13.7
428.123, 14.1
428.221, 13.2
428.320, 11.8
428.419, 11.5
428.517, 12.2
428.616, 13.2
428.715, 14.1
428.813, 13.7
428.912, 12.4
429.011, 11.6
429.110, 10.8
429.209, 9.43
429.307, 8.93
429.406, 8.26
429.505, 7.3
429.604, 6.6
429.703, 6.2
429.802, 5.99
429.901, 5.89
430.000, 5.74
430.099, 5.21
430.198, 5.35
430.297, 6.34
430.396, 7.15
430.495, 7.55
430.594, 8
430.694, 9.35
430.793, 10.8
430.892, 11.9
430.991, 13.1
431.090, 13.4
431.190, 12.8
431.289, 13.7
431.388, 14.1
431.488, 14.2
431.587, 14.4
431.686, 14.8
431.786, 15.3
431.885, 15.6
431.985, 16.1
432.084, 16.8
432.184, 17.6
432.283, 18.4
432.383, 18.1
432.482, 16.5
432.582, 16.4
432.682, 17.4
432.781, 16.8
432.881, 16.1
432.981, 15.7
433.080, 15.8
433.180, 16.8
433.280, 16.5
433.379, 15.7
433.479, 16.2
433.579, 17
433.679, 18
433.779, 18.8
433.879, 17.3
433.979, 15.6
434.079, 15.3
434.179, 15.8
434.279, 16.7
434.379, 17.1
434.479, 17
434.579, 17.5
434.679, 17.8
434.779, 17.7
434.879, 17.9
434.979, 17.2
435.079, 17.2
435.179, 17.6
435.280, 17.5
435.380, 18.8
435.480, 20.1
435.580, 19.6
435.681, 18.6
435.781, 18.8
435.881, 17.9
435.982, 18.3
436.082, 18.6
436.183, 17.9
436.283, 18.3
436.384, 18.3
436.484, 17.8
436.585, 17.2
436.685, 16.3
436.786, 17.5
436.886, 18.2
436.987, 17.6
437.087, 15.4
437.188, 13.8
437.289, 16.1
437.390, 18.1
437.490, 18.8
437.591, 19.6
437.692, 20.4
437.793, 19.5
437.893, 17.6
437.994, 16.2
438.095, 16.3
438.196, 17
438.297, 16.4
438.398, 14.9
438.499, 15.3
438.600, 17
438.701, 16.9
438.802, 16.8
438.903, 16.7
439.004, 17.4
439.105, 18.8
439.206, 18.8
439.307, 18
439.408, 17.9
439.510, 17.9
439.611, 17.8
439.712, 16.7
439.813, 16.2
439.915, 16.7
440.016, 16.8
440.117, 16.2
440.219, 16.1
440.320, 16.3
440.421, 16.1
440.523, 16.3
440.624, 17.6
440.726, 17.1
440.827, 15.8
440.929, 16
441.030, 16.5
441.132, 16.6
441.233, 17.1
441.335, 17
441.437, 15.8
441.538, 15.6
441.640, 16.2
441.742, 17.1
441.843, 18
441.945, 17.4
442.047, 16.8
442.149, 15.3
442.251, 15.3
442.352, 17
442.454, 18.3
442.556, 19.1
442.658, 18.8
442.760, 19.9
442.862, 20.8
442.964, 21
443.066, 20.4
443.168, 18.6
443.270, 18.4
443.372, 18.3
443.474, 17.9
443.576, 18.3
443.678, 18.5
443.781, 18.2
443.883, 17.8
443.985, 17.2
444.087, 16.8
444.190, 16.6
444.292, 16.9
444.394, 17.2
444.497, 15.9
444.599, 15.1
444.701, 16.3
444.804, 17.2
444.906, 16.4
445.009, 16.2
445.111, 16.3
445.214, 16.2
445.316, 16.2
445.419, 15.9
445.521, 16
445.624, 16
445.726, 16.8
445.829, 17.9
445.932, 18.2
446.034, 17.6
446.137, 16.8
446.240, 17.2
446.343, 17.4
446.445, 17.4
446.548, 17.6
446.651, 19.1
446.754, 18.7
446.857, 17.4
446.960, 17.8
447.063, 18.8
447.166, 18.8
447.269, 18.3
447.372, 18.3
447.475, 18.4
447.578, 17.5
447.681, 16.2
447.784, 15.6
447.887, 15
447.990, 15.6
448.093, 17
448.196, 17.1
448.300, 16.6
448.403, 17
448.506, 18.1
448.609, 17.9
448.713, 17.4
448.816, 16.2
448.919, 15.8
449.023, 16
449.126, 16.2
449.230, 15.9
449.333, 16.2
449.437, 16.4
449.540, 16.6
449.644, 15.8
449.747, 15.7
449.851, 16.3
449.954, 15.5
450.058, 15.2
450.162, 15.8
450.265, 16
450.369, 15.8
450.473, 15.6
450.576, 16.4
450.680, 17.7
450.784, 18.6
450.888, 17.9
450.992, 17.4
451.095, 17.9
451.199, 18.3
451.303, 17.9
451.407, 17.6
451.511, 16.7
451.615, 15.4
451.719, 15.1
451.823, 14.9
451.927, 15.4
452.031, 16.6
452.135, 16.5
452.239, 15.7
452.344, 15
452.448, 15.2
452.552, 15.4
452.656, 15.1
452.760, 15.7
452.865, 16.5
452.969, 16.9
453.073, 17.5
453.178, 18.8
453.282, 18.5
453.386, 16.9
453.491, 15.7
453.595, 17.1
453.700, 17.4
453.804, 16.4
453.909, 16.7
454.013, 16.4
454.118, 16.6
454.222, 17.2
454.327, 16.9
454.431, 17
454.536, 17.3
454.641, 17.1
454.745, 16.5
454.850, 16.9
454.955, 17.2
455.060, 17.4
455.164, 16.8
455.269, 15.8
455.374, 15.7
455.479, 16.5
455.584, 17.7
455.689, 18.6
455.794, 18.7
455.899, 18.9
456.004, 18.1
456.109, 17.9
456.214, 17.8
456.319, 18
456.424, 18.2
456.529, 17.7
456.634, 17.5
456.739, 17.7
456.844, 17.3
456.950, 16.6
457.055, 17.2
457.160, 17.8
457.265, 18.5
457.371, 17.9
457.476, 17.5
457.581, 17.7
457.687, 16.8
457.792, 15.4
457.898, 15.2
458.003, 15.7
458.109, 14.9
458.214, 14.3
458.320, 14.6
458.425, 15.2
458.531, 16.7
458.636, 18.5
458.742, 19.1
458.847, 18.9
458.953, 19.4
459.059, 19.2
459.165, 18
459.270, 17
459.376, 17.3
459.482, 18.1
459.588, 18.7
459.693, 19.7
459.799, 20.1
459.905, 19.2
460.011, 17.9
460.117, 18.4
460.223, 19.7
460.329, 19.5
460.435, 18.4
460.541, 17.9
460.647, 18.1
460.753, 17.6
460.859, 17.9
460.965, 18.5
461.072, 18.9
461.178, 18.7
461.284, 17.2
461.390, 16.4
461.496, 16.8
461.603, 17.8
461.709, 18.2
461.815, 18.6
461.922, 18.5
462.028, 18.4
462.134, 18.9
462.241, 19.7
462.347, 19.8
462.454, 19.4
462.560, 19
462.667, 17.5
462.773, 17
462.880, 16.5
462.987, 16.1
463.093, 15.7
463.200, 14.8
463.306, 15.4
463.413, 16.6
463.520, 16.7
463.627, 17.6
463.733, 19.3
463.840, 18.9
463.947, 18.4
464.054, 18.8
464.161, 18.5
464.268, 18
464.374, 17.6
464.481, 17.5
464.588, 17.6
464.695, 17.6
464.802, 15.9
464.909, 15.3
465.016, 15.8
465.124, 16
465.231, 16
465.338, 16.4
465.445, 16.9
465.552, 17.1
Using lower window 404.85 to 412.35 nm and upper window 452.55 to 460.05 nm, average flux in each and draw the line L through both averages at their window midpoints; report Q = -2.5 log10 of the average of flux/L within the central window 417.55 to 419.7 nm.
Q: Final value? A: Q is 0.21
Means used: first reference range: 9.8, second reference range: 17.3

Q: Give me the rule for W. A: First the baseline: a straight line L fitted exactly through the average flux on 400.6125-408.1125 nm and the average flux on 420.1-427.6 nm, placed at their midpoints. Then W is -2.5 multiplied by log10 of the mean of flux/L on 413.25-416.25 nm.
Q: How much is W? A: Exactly 0.31 mag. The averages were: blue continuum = 10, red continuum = 9.88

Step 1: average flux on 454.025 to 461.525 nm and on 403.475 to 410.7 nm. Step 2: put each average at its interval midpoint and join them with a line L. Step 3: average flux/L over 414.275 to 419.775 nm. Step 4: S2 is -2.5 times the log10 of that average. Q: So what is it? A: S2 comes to 0.36 mag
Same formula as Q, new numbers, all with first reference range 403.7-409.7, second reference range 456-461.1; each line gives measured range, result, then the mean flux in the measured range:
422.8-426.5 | 0.252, 10.1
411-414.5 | 0.195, 9.18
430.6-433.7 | -0.101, 15.2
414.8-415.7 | 0.454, 7.48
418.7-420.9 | 0.244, 9.62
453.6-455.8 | 0.012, 17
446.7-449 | -0.071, 17.2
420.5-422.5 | 0.181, 10.4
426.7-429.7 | 0.248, 10.6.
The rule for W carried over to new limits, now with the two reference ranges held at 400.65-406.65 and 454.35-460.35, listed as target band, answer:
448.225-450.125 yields 0.00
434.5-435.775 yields -0.25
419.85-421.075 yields 0.32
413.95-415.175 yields 0.48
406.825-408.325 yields 0.07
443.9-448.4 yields -0.07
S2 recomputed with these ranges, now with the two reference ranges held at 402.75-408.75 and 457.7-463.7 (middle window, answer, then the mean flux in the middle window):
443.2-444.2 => -0.17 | 17.9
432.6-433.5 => -0.19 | 16.3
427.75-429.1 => 0.03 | 12.7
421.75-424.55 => 0.05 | 11.8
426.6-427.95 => 0.35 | 9.37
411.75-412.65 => 0.07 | 10.1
